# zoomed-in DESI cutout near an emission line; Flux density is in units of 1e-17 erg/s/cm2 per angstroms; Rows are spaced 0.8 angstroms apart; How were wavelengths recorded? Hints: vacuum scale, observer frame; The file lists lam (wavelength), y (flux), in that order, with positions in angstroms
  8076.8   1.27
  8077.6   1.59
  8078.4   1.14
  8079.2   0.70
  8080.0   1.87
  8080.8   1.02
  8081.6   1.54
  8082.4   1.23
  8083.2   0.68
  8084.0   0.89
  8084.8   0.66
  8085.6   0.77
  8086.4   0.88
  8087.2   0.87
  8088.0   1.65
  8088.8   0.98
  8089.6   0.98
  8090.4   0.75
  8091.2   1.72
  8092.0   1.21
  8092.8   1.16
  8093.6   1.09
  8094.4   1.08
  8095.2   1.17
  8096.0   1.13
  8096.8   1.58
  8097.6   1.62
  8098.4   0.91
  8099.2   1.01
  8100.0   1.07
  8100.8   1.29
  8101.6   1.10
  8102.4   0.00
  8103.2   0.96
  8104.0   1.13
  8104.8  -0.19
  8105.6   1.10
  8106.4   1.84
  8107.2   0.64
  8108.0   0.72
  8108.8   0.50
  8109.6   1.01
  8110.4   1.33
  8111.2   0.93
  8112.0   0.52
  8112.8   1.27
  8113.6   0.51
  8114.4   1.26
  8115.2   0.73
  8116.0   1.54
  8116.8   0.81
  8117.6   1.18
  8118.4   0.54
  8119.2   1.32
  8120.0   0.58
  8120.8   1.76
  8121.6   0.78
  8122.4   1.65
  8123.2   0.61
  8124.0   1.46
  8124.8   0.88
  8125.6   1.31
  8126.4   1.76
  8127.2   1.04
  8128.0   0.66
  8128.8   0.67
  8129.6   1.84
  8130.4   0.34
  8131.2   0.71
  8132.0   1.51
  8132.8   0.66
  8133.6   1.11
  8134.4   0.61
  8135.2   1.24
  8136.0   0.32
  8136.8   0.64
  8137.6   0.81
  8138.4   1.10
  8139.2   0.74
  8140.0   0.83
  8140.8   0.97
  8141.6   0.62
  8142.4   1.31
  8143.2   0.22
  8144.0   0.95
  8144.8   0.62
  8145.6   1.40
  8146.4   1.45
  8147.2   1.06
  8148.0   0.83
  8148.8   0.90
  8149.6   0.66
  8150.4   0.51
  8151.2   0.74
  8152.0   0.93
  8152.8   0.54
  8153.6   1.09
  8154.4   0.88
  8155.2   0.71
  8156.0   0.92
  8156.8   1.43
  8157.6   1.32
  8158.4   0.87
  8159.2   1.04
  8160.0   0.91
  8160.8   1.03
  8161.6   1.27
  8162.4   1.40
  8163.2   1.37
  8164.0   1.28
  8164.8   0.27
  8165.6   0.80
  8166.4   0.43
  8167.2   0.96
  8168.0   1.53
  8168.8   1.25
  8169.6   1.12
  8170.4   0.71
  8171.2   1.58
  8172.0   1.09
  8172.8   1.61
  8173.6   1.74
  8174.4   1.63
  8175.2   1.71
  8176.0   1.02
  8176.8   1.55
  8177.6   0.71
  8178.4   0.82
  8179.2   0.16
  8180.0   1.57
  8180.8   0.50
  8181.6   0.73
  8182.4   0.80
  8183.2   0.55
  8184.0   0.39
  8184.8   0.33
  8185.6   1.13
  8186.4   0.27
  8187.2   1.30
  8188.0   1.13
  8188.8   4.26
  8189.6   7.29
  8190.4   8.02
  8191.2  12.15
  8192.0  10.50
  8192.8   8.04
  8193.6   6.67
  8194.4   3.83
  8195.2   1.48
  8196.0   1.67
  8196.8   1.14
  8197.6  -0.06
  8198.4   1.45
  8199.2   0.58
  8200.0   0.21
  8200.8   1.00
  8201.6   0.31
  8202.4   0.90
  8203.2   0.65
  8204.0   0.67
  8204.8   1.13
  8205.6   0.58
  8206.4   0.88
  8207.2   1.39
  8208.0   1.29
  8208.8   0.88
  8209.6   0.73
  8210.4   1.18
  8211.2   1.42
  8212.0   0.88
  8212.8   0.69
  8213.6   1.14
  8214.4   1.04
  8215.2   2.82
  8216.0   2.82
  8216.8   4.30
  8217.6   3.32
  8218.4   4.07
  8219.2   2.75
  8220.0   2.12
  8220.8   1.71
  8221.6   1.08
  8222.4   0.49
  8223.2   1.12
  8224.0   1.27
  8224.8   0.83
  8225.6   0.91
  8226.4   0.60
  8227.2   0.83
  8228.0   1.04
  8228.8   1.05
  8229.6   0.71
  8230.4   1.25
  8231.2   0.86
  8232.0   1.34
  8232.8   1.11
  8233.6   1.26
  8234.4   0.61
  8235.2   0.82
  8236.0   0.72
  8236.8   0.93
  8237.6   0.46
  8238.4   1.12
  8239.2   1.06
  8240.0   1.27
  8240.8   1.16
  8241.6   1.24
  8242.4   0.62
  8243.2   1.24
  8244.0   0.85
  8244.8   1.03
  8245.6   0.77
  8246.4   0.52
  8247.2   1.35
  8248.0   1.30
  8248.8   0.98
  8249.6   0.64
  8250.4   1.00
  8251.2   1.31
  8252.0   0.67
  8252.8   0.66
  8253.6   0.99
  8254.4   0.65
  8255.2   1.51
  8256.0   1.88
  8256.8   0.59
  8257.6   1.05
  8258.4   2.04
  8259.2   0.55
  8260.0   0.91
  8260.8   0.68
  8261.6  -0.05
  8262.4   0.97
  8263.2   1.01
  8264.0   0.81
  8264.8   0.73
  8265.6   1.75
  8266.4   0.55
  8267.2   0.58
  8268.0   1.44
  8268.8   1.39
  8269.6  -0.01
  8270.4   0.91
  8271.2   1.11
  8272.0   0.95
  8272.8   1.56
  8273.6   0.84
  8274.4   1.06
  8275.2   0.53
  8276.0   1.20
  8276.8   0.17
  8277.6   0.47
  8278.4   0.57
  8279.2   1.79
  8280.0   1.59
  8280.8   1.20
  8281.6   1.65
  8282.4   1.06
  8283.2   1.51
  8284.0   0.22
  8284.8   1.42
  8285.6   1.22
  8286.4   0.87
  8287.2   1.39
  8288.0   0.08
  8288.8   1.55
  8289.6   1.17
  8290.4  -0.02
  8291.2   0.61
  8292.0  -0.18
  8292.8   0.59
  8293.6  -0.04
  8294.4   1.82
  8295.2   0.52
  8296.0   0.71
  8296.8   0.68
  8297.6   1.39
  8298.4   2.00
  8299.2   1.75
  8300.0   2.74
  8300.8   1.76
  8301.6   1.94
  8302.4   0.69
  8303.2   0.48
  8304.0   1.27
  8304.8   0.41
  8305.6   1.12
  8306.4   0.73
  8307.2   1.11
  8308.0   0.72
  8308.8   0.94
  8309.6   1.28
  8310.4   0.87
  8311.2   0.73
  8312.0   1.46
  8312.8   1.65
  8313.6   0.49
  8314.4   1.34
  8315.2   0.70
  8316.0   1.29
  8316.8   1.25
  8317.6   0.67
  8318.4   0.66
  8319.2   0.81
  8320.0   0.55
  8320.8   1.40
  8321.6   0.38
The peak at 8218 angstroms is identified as [N II] 6583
